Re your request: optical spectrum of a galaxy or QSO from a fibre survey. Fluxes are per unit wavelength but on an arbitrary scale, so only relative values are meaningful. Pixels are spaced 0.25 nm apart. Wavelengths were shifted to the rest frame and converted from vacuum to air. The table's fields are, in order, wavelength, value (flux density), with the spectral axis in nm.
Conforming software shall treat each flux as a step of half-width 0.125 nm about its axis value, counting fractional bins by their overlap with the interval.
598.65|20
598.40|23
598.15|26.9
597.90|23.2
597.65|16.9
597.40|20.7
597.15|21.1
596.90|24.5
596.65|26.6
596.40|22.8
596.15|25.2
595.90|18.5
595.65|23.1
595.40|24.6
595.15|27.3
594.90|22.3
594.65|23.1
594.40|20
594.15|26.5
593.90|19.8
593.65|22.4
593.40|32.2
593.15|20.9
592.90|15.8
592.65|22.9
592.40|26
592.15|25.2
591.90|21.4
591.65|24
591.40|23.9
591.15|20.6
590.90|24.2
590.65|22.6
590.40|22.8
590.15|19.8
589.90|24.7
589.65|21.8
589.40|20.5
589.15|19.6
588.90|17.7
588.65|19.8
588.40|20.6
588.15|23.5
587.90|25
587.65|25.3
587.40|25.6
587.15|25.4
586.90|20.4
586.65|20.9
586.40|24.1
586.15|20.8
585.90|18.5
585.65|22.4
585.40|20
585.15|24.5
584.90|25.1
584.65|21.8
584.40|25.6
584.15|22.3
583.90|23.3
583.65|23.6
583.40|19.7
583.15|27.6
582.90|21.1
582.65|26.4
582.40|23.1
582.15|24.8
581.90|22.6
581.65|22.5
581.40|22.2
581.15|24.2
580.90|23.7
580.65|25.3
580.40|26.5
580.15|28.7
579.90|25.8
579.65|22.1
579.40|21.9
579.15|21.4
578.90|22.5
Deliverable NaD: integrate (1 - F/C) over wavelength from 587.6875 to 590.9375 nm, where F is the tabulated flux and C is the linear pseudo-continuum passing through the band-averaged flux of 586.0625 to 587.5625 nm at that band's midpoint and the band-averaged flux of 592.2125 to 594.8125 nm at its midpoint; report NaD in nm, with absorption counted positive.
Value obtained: 0.17 nm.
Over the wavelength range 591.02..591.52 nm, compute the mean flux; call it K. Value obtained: 22.3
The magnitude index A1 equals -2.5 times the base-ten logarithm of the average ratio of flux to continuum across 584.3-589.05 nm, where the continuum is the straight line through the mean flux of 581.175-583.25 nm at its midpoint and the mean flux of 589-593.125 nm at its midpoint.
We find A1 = 0.03 mag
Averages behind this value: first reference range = 23.8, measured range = 22.4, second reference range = 22.2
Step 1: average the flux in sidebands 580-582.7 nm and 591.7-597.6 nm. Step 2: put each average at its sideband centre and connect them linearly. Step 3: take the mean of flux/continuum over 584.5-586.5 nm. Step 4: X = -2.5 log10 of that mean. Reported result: 0.09 mag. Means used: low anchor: 24.5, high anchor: 23.1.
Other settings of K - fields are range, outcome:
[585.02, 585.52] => 22.3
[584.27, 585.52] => 23.4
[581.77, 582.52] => 23.5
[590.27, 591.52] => 22.8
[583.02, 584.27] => 23.3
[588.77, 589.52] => 19.3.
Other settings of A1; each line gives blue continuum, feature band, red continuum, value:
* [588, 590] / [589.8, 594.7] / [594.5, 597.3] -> -0.04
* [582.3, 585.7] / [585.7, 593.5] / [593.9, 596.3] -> 0.04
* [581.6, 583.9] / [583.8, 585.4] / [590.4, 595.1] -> 0.00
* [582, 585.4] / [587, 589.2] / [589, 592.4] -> 0.02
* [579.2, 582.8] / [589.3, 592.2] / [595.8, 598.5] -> 0.03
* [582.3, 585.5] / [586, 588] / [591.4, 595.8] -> 0.00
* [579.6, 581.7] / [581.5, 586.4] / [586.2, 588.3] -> 0.06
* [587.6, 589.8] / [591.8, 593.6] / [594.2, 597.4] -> -0.05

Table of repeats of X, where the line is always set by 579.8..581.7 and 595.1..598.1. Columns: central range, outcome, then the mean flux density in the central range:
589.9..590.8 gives 0.07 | 22.2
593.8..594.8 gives 0.04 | 22.4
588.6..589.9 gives 0.17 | 20.3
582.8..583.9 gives 0.07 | 23.1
